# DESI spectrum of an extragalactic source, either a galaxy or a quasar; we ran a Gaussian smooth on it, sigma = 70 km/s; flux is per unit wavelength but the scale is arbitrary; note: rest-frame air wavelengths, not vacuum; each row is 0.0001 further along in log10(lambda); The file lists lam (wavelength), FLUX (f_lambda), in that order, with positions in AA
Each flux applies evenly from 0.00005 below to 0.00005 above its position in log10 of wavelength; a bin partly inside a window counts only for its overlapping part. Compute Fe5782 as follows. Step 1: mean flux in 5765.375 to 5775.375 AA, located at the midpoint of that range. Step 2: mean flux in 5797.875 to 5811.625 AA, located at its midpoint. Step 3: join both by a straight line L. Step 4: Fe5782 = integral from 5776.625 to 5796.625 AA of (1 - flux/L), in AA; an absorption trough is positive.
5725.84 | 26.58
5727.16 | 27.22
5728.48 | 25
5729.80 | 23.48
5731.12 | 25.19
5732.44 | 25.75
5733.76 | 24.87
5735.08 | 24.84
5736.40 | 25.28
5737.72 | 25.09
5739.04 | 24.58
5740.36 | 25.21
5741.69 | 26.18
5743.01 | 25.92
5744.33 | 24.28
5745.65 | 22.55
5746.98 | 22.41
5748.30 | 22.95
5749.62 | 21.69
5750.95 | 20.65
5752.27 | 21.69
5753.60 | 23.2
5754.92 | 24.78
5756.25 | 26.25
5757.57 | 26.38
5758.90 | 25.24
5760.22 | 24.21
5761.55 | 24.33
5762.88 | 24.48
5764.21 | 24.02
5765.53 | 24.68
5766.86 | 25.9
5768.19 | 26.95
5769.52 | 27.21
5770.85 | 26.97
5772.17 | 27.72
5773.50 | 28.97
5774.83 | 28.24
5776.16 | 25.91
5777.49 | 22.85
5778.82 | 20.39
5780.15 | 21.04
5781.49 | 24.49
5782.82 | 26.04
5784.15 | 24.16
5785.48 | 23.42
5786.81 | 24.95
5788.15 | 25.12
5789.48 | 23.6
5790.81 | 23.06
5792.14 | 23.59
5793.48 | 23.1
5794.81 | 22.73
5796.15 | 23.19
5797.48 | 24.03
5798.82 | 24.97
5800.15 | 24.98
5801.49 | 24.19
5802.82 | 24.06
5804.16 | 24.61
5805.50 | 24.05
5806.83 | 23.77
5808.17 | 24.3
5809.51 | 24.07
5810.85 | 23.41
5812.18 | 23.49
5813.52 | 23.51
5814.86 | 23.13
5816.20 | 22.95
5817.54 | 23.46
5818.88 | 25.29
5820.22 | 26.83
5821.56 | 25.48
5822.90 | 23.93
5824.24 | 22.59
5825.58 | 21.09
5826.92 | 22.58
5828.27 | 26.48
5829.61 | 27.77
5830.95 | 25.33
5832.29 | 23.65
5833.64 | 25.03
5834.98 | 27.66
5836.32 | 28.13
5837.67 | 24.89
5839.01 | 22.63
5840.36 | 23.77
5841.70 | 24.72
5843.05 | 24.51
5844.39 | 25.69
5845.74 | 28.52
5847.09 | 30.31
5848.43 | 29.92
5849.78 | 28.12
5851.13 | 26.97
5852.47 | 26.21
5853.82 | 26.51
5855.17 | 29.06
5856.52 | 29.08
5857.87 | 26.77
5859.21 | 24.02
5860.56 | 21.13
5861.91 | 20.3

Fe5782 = 1.8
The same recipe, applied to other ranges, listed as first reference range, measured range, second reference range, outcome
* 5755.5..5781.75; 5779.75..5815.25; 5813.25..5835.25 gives 1.37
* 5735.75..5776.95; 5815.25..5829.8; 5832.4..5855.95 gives 1.05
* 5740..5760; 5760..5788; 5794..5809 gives -1.28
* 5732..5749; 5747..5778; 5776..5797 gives -1.15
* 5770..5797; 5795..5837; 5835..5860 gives 1.91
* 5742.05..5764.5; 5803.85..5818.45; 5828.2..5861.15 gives 0.97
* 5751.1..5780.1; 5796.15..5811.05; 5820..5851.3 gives 0.70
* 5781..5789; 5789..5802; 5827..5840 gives 0.59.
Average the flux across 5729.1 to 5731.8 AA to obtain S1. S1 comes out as 24.3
